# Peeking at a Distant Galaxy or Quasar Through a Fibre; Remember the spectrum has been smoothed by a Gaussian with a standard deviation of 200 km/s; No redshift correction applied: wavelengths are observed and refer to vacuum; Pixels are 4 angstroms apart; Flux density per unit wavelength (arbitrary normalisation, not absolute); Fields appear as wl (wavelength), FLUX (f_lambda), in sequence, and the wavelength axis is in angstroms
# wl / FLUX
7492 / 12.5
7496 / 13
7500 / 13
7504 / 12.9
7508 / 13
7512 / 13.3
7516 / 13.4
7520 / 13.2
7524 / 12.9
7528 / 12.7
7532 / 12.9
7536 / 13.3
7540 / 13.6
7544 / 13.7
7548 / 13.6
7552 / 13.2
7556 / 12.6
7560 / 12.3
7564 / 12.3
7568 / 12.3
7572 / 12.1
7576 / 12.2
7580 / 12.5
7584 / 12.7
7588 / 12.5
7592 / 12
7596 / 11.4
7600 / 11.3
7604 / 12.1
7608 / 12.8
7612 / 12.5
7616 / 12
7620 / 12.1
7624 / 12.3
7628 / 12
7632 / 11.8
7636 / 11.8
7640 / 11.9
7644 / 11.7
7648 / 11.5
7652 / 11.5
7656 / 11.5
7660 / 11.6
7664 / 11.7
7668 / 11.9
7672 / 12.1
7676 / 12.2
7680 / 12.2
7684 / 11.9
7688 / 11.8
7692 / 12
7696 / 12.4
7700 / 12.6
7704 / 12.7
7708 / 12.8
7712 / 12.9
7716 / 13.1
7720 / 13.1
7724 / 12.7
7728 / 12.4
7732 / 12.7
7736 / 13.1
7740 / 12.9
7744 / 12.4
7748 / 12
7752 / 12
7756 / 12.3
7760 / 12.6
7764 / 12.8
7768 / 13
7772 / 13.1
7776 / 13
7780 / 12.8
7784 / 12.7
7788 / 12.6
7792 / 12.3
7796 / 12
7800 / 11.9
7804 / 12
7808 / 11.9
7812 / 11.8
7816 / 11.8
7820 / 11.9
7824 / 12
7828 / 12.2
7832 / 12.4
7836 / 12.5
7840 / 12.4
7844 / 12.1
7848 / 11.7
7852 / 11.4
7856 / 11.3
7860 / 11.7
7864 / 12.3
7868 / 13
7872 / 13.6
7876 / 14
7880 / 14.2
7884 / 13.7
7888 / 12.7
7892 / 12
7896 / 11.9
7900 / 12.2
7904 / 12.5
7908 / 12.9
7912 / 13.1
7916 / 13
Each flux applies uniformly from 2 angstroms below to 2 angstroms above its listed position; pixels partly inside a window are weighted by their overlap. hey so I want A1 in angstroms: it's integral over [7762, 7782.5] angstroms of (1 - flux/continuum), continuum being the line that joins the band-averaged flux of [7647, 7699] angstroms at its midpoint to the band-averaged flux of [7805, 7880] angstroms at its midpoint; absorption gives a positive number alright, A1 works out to -1.4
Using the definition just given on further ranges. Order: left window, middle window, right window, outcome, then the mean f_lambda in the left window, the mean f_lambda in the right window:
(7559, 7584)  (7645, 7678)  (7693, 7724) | 2.3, 12.3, 12.8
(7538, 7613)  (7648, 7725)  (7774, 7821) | 0.9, 12.5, 12.2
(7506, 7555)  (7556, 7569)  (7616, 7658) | 0.5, 13.2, 11.8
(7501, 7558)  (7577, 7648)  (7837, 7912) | 5.2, 13.2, 12.5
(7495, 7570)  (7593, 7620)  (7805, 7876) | 1.7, 13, 12.2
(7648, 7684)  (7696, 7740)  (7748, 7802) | -2.3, 11.8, 12.5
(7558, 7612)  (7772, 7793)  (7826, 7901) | -0.6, 12.2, 12.5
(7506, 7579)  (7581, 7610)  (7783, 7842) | 1.5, 12.9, 12.2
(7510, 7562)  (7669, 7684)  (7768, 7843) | 0.7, 13.1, 12.3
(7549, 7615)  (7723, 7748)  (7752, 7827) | -0.6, 12.3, 12.3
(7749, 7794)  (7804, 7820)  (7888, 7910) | 0.9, 12.6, 12.3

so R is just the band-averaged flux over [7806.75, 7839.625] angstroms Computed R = 12.1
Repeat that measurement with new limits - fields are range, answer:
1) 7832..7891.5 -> 12.6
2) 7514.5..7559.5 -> 13.2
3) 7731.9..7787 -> 12.7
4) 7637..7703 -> 11.9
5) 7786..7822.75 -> 12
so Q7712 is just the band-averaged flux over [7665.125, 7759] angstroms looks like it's 12.4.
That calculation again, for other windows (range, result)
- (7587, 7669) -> 11.9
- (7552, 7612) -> 12.3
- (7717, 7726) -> 12.9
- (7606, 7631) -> 12.3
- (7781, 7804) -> 12.3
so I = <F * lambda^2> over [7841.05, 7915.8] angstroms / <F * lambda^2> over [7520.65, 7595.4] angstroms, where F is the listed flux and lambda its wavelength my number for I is 1.07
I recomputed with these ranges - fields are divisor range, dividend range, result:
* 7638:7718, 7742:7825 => 1.05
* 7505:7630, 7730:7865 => 1.03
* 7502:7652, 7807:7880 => 1.05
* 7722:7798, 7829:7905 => 1.02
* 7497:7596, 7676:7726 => 1.02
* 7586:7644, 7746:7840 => 1.07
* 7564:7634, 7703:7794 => 1.09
